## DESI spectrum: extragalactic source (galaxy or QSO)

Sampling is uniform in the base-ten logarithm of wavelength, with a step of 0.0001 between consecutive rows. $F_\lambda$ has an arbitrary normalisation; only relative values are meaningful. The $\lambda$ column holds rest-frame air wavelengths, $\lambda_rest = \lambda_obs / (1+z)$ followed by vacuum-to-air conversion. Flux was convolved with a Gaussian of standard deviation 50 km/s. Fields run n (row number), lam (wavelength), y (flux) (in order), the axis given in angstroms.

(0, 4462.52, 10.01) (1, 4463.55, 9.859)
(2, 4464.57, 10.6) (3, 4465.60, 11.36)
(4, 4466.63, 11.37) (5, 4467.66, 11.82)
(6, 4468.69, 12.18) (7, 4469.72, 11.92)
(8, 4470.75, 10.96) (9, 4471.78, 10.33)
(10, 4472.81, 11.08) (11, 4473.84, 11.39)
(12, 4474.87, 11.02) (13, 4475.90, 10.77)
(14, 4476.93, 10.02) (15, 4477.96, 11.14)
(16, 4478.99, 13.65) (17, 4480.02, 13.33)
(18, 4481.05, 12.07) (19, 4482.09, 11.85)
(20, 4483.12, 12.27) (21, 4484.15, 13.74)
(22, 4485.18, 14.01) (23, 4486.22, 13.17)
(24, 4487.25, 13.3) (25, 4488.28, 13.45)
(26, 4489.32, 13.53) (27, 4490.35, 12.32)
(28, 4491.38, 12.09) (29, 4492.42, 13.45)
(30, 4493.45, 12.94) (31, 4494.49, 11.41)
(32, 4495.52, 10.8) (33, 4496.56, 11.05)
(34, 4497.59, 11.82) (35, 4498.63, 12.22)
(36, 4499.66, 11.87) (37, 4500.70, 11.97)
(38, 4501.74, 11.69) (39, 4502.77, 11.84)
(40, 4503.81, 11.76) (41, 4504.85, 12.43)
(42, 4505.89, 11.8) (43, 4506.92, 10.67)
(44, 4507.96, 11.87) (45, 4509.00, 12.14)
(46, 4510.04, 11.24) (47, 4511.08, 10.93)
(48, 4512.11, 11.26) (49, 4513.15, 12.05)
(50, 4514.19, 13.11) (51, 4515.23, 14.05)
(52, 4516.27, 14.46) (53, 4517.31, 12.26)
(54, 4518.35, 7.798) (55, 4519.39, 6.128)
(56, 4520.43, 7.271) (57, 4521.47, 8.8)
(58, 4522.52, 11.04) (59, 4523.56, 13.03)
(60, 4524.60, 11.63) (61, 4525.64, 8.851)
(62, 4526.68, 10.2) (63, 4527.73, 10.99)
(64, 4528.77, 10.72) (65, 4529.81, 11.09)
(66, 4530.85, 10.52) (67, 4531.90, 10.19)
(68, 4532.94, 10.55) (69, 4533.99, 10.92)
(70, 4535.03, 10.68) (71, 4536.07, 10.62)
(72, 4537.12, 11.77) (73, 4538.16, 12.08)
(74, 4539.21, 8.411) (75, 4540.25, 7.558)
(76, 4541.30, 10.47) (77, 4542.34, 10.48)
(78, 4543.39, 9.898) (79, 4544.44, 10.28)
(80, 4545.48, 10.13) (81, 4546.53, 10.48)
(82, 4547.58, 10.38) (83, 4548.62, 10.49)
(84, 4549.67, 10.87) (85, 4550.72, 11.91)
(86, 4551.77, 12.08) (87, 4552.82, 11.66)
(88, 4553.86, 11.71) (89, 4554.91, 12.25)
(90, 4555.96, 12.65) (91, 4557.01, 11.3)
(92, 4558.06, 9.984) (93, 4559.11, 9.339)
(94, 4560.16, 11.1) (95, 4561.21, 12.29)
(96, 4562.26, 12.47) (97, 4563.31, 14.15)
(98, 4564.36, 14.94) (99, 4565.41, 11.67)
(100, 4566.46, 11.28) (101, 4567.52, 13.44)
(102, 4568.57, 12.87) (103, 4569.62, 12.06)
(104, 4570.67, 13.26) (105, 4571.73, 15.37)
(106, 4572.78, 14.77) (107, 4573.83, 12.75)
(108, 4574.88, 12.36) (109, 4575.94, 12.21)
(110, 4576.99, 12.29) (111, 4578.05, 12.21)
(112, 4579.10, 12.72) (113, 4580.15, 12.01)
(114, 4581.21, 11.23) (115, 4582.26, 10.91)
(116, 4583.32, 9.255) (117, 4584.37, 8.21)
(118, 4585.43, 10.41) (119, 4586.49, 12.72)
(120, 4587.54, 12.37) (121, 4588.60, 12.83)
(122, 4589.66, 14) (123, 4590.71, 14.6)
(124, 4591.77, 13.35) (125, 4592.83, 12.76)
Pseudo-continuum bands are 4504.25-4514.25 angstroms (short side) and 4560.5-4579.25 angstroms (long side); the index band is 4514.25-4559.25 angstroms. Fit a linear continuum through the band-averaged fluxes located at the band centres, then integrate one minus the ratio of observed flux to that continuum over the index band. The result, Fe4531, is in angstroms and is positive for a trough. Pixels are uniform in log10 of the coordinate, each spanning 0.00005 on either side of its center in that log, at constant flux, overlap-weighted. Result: 5.7 angstroms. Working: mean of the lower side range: 11.7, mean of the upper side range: 12.9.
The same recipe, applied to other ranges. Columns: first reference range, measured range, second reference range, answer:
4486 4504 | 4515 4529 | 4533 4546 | 0.8 angstroms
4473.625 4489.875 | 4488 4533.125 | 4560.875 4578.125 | 4.4 angstroms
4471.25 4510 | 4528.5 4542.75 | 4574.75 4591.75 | 1.9 angstroms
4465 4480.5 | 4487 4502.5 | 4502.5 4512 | -0.9 angstroms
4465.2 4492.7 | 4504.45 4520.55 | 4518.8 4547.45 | -0.6 angstroms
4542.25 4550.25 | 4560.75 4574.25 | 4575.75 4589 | -2.7 angstroms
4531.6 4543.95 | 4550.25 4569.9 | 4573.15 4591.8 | -1.6 angstroms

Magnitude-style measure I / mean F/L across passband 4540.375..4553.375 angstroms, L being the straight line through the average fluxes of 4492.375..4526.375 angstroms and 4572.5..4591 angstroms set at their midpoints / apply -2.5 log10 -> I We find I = 0.10 mag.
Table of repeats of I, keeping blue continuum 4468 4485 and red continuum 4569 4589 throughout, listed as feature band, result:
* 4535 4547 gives 0.17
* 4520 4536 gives 0.14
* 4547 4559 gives 0.07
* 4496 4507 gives 0.01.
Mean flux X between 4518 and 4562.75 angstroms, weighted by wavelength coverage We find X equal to 10.5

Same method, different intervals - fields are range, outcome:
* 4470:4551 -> 11.3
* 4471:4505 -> 12.1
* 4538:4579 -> 11.7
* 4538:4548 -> 9.93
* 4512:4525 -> 11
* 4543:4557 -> 11.2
